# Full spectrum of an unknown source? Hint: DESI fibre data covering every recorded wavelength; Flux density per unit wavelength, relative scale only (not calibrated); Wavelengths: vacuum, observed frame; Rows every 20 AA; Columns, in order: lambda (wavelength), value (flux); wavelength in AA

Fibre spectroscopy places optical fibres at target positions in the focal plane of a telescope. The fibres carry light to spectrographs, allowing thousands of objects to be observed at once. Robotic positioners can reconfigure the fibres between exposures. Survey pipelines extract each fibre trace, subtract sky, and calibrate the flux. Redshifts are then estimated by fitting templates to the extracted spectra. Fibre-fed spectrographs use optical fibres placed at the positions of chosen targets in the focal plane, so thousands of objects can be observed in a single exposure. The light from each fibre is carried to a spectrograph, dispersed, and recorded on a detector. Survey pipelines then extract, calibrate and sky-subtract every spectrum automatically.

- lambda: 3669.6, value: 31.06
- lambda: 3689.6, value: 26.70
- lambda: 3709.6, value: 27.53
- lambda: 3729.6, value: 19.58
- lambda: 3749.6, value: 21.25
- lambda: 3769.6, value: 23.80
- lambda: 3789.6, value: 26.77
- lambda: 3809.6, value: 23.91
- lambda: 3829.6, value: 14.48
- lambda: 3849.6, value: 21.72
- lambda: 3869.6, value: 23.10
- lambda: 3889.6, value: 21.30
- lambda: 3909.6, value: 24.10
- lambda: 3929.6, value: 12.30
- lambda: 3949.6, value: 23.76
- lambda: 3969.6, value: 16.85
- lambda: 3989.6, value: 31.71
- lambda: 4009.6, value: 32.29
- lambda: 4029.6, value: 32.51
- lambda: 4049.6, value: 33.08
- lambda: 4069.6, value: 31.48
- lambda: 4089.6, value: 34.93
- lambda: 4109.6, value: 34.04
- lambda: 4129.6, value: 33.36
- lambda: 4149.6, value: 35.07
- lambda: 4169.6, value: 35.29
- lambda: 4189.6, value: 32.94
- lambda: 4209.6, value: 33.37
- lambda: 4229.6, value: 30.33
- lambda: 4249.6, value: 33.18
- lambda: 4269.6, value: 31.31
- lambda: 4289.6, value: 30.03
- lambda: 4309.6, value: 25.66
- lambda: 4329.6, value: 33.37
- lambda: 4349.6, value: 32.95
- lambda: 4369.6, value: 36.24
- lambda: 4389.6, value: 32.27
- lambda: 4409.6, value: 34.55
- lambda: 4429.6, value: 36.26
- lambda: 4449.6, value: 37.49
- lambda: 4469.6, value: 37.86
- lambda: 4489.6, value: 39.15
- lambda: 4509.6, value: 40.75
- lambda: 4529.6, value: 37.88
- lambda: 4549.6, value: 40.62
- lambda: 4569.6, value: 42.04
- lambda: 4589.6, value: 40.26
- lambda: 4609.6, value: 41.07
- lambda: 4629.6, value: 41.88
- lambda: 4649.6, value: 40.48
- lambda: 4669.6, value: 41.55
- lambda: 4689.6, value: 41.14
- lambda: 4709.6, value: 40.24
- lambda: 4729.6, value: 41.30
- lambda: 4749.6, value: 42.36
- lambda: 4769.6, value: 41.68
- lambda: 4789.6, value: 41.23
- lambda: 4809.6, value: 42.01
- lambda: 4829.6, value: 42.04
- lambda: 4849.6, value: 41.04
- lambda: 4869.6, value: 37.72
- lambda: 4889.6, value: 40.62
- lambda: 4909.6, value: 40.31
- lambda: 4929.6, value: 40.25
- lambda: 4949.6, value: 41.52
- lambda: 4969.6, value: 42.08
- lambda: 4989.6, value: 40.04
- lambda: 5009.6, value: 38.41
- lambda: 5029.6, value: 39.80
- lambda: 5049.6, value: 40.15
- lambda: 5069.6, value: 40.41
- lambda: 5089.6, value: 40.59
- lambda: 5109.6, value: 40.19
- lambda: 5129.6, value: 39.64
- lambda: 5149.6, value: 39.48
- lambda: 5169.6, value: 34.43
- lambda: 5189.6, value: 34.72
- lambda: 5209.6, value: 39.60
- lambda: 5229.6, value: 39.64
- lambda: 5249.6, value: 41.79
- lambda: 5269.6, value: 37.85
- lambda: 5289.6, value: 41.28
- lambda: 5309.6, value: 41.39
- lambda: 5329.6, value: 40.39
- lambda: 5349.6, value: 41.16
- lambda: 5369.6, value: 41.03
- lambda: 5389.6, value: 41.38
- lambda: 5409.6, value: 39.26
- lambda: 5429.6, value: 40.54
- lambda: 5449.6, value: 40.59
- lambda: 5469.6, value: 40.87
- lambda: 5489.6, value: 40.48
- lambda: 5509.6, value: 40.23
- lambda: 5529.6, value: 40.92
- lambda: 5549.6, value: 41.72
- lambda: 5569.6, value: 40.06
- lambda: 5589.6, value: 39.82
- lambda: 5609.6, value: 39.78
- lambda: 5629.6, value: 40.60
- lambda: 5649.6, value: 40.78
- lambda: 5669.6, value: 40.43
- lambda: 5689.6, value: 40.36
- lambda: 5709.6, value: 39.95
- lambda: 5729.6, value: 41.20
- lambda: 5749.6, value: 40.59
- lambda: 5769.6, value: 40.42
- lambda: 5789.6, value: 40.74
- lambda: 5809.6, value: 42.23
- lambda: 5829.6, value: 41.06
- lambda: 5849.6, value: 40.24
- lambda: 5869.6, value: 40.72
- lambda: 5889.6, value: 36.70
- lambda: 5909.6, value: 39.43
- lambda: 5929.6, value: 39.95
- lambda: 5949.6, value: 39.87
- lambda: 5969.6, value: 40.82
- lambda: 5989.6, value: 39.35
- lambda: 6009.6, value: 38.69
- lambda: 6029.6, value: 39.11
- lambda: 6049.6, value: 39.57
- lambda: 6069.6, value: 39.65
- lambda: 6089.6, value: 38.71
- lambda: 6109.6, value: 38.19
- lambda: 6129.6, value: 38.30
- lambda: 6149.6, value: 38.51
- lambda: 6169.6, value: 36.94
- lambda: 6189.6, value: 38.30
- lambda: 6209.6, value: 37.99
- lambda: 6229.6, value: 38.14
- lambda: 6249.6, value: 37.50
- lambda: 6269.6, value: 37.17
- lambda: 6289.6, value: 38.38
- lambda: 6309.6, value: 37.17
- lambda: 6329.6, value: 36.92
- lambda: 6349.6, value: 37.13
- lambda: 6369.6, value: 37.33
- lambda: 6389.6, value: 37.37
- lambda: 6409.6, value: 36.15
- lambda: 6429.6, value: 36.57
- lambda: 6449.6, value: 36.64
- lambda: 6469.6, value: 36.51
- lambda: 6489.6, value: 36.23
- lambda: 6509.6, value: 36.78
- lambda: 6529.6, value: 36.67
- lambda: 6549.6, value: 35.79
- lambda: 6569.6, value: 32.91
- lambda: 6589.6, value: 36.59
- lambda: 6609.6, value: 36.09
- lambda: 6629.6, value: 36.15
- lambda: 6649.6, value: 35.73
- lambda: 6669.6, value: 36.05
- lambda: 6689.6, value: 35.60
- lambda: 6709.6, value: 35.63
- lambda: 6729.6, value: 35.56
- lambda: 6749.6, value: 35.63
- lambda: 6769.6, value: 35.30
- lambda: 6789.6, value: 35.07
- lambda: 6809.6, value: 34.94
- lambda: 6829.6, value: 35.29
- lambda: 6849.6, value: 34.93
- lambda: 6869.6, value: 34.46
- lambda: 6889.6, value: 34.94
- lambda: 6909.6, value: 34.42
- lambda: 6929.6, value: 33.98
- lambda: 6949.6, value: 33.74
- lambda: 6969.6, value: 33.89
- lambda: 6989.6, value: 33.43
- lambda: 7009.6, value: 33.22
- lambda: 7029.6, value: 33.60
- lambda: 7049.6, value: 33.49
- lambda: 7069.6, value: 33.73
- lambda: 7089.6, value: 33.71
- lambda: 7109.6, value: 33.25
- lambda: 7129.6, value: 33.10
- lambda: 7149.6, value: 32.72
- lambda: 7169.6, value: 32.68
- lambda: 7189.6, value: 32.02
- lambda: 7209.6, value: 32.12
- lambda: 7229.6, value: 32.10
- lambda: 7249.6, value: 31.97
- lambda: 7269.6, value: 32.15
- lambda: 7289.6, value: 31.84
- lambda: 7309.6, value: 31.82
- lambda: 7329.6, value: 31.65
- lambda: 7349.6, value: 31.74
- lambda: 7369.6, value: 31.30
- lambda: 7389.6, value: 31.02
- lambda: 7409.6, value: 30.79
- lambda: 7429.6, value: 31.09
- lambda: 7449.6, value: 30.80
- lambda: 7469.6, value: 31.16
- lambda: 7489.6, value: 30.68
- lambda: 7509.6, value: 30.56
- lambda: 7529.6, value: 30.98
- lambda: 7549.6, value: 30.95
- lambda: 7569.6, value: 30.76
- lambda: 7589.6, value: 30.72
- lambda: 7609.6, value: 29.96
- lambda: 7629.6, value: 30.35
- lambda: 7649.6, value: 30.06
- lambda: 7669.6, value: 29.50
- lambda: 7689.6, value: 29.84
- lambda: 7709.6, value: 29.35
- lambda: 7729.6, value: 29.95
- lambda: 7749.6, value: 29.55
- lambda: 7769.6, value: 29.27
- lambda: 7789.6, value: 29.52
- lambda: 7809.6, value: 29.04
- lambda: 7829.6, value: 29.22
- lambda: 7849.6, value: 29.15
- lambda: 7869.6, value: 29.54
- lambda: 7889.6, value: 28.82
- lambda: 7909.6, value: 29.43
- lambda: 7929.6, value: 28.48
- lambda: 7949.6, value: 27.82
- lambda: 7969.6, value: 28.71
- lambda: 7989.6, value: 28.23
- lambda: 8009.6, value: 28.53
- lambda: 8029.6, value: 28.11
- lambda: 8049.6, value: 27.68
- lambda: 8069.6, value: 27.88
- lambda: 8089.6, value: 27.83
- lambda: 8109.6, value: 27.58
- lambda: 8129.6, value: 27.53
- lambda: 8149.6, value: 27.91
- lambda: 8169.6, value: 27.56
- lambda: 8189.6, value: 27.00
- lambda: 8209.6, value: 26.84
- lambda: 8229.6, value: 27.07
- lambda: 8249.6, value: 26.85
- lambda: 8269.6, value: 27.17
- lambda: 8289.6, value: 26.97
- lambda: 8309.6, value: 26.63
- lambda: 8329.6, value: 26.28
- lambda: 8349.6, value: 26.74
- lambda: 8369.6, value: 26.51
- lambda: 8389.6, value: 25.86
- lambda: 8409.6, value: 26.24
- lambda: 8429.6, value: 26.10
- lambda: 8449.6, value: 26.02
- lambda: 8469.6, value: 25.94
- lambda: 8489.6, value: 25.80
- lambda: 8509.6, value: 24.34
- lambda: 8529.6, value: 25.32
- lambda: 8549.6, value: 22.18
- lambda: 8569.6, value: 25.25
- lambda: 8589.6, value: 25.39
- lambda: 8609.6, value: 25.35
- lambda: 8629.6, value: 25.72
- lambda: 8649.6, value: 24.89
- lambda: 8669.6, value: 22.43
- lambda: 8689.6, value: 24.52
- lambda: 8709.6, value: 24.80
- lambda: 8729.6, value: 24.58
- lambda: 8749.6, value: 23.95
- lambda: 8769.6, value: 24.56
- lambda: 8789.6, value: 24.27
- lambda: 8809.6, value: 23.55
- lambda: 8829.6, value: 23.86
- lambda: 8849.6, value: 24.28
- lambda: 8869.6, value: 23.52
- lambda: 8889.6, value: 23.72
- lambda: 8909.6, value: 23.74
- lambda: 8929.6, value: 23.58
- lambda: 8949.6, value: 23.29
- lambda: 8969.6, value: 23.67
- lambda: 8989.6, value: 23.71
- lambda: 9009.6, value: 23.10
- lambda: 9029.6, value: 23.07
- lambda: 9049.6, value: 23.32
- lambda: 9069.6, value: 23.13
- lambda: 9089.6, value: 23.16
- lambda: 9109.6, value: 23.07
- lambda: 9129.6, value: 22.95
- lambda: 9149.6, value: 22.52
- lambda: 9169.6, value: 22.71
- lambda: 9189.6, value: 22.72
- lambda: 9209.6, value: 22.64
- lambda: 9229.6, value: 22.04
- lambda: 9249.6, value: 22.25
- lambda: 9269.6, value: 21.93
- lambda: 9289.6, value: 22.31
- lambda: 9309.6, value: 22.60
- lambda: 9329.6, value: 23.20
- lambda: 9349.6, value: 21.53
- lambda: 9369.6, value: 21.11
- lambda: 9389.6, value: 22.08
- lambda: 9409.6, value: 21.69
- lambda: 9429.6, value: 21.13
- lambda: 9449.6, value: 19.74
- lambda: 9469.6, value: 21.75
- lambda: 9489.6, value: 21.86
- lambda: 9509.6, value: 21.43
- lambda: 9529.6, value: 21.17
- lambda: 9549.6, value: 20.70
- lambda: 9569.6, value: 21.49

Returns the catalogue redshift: 0.000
